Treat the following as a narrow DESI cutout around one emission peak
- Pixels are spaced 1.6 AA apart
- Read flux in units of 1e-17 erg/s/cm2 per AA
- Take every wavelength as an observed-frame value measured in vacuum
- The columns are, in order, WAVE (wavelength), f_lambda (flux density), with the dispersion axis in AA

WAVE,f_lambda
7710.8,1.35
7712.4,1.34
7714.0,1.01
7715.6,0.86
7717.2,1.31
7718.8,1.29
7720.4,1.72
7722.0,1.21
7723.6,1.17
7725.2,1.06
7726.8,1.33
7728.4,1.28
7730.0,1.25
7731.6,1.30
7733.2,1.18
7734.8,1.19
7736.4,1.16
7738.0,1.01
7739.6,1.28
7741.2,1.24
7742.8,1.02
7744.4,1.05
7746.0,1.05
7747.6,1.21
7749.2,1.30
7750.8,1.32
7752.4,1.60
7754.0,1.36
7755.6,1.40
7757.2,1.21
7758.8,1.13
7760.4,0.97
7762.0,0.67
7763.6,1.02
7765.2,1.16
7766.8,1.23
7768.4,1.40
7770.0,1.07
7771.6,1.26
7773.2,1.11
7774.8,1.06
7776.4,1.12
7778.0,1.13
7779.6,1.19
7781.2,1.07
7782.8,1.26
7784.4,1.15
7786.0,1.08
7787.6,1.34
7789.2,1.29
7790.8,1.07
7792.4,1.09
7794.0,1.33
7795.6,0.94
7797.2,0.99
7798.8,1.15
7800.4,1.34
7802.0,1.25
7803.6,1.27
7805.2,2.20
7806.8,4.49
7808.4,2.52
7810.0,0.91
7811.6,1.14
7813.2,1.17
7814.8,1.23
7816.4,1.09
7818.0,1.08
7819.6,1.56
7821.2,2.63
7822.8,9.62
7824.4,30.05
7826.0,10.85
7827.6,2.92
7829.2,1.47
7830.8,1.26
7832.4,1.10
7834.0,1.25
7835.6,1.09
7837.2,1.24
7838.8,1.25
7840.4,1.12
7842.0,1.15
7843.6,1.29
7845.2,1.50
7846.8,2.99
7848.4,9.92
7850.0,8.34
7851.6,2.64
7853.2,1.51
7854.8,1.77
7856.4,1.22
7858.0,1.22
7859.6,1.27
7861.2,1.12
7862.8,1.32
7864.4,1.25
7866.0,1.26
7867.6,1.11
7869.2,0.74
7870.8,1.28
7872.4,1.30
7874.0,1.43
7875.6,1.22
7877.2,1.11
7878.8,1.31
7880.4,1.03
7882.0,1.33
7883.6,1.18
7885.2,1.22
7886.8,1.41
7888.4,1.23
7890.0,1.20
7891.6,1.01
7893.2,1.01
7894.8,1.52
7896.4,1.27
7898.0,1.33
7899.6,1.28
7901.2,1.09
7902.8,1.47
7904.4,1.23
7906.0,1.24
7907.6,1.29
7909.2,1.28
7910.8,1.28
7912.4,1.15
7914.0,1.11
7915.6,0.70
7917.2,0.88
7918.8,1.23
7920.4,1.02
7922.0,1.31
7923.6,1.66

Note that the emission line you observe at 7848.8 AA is [N II] 6583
